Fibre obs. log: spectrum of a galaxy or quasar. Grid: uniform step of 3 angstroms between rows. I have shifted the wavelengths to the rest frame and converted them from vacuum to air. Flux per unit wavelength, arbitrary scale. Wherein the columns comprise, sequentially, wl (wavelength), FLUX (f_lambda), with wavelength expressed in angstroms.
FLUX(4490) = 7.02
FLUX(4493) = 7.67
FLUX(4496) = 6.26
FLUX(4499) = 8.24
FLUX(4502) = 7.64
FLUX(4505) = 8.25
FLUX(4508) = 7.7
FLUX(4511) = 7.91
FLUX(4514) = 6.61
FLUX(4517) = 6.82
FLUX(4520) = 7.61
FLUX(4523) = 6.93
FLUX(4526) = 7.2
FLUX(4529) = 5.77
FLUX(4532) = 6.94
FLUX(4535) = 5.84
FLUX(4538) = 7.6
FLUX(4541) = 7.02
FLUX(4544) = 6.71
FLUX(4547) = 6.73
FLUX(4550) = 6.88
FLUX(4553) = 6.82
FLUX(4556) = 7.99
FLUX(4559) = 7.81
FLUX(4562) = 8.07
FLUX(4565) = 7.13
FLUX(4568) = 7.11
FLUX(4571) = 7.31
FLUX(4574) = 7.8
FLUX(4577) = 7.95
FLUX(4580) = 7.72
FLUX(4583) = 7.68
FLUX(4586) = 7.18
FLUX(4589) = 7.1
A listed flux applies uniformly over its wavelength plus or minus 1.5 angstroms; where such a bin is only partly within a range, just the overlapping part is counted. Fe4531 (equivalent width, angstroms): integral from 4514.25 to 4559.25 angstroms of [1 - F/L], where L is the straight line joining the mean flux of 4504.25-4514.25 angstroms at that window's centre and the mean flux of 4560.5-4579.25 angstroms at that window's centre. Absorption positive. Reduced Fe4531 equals 4.08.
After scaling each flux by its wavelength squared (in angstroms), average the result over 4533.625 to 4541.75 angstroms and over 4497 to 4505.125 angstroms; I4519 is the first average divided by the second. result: 0.88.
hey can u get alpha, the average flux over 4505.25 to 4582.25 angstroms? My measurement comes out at 7.22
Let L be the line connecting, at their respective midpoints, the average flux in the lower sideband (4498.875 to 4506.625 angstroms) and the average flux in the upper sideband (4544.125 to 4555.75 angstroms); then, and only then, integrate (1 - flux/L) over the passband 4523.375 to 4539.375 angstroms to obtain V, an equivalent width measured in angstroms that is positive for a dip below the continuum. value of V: 1.5 angstroms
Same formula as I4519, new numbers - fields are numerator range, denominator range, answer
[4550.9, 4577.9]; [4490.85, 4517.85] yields 1.04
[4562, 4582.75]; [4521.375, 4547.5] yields 1.14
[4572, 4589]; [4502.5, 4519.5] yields 1.05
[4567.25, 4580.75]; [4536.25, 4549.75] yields 1.10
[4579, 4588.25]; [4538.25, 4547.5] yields 1.10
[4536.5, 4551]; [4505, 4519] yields 0.96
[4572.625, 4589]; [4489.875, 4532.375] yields 1.08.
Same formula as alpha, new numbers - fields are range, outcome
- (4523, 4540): 6.7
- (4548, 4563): 7.47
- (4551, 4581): 7.56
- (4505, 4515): 7.57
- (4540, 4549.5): 6.82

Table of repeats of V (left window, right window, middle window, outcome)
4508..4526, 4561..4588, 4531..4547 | 1.2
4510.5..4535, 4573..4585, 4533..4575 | 1.0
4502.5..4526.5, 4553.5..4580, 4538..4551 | 1.0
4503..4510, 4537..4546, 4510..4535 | 2.2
